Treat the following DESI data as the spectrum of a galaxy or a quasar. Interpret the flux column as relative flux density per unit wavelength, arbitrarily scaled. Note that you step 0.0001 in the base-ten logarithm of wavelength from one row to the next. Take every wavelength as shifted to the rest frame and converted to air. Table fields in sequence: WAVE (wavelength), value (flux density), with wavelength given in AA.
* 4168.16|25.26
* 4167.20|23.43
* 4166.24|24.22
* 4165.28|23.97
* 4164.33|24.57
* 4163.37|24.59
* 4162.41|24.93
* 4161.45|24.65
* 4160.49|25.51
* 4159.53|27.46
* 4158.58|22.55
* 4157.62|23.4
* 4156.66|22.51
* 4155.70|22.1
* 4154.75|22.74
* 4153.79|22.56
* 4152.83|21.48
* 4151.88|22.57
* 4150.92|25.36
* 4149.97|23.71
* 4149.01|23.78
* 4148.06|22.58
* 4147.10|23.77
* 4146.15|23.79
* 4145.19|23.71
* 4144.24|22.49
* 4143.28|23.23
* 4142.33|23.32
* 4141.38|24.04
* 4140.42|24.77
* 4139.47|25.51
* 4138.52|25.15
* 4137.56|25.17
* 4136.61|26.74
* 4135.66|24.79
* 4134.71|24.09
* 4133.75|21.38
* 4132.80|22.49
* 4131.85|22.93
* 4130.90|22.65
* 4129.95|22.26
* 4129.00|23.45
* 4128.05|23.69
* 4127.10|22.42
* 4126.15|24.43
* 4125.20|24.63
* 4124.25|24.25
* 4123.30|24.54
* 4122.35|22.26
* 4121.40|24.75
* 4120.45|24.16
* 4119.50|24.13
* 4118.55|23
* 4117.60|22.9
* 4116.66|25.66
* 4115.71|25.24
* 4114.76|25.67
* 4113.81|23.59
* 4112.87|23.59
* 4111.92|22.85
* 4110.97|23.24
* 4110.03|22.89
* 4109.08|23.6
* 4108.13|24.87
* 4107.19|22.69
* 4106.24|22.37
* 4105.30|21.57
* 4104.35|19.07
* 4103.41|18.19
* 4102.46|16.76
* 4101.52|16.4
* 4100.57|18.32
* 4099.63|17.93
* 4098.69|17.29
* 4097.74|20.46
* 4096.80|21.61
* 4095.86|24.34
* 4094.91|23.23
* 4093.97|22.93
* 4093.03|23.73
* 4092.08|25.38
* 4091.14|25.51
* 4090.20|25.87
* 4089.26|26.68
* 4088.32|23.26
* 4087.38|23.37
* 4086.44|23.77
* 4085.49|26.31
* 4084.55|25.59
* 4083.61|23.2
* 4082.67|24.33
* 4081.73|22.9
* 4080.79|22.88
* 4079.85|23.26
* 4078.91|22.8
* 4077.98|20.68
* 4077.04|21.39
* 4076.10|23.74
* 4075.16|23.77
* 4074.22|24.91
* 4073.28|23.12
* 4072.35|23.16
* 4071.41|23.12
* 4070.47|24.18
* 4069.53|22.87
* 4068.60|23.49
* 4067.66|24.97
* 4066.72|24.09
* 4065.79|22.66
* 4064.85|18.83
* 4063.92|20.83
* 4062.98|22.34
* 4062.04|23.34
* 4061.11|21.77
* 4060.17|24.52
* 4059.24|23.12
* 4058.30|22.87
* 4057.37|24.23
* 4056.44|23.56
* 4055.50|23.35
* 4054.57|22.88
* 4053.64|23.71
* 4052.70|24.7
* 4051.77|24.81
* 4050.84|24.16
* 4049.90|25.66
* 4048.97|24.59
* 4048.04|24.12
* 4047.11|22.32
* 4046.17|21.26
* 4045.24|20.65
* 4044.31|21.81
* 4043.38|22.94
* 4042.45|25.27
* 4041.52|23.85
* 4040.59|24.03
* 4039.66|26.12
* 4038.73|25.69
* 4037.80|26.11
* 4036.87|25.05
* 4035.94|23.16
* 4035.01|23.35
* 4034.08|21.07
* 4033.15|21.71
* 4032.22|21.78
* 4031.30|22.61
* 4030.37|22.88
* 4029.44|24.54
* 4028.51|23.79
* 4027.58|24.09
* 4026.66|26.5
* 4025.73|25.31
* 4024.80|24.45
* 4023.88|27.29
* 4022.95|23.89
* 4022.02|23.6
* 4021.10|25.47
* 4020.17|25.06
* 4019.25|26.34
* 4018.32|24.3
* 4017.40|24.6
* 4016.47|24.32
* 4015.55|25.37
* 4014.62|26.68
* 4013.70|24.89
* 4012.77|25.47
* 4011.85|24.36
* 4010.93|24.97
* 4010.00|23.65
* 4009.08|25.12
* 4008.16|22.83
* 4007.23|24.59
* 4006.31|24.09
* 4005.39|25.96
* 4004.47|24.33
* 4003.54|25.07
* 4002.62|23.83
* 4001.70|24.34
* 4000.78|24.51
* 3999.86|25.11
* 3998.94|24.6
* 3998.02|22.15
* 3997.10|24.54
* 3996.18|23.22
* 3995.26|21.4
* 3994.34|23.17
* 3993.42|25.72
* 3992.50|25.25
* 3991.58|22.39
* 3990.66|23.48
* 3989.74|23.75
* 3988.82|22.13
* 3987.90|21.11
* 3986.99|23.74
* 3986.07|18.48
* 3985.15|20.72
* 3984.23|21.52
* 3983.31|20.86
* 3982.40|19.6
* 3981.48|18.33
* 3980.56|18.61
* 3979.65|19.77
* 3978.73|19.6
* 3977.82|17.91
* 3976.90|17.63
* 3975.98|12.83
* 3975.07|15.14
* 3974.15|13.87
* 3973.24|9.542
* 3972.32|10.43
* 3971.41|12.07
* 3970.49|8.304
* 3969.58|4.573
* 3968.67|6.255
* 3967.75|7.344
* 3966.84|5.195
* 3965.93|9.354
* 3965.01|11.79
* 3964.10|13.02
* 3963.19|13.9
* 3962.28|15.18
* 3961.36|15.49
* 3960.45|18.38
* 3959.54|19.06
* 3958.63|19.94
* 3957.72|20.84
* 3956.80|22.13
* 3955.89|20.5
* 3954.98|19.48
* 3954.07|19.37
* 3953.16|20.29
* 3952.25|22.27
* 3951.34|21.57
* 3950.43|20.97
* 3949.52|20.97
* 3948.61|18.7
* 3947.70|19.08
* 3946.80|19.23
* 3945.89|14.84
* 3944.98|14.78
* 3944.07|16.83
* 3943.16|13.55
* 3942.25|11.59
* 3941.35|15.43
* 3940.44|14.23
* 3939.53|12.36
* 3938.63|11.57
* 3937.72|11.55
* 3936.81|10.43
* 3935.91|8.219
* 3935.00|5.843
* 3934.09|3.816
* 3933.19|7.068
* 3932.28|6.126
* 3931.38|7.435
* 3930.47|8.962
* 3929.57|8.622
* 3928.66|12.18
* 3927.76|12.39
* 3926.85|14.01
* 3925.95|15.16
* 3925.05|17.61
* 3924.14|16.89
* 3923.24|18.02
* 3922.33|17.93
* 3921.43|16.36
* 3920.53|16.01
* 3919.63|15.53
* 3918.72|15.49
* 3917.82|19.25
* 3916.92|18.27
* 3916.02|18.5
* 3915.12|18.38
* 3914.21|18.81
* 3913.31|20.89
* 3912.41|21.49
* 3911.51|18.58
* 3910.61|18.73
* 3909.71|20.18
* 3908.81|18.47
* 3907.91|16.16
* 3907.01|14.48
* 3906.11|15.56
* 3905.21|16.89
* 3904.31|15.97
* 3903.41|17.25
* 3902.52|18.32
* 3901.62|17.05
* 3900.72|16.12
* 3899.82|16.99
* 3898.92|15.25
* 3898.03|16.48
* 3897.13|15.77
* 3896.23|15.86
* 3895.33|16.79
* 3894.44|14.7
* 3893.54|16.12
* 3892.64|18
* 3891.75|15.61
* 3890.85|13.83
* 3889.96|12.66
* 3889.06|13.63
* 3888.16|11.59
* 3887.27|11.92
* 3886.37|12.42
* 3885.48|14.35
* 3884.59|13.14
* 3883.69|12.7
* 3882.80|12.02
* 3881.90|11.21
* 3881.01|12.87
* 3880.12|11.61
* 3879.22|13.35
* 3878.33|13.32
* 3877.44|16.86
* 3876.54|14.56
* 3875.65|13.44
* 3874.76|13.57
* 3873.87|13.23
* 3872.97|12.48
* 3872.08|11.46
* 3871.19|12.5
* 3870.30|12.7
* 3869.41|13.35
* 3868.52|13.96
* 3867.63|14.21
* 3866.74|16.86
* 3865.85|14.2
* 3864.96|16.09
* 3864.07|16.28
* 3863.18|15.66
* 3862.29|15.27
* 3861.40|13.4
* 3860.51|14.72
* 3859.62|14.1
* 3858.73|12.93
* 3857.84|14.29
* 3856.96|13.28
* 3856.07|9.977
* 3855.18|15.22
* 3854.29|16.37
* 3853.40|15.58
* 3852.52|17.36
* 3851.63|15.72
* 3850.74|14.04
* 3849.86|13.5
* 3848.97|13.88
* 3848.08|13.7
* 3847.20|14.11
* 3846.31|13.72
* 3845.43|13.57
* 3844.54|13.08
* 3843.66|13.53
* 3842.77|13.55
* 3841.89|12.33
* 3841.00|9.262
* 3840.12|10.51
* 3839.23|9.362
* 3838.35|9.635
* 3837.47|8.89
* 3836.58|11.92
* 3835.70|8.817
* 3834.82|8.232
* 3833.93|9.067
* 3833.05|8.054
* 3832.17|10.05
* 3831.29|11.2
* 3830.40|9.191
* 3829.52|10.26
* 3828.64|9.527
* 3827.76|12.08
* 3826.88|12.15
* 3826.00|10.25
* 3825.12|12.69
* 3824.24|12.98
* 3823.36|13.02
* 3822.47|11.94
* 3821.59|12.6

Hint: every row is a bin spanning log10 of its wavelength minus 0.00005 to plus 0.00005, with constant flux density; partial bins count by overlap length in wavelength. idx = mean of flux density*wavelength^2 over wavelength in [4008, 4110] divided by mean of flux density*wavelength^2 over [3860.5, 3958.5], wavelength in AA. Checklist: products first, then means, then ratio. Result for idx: 1.66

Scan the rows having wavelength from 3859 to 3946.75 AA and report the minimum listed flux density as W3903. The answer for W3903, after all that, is 3.816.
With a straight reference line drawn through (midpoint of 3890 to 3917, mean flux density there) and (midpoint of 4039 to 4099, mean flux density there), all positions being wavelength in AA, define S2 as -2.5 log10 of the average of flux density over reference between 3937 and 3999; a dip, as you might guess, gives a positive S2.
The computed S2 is 0.13 mag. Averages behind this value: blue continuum 17.1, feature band 17.3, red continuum 23.4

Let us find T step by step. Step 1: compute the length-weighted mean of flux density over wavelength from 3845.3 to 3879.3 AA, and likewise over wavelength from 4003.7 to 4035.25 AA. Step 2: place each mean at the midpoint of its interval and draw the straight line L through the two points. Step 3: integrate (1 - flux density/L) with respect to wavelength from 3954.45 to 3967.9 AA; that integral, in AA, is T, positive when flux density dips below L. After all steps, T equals 3.2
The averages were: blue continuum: 14.2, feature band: 15.6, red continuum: 24.4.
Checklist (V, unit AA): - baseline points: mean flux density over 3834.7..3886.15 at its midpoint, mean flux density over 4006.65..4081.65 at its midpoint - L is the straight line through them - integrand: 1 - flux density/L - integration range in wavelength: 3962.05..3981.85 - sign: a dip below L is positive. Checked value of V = 7.0 AA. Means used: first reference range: 13.3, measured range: 12.7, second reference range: 23.8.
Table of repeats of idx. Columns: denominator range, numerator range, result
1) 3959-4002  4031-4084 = 1.36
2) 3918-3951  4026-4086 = 1.82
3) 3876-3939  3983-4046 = 1.73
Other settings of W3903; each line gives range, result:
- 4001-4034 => 21.71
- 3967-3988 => 4.573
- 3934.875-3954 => 5.843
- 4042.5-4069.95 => 18.83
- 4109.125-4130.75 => 22.26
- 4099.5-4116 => 16.4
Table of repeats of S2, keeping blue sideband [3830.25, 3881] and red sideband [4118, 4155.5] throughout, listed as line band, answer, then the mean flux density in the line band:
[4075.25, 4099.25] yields -0.077 mag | 23.4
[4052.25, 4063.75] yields -0.129 mag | 23.3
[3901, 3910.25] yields -0.144 mag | 17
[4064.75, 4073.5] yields -0.105 mag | 23.2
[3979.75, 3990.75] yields -0.167 mag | 20.9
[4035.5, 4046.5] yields -0.191 mag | 23.9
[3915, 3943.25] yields 0.206 mag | 13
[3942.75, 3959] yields -0.155 mag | 19.2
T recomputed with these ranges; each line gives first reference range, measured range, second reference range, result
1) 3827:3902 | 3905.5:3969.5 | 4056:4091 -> 5.95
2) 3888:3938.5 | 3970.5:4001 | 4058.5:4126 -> -2.73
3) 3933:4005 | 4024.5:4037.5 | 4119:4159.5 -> -2.63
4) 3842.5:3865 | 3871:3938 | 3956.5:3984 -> -0.25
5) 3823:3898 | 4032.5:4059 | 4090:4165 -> -4.69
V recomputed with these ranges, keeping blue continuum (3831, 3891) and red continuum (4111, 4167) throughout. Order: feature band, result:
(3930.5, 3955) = 3.17 AA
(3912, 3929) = -1.92 AA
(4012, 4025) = -4.06 AA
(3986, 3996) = -2.71 AA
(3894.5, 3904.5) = -1.36 AA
